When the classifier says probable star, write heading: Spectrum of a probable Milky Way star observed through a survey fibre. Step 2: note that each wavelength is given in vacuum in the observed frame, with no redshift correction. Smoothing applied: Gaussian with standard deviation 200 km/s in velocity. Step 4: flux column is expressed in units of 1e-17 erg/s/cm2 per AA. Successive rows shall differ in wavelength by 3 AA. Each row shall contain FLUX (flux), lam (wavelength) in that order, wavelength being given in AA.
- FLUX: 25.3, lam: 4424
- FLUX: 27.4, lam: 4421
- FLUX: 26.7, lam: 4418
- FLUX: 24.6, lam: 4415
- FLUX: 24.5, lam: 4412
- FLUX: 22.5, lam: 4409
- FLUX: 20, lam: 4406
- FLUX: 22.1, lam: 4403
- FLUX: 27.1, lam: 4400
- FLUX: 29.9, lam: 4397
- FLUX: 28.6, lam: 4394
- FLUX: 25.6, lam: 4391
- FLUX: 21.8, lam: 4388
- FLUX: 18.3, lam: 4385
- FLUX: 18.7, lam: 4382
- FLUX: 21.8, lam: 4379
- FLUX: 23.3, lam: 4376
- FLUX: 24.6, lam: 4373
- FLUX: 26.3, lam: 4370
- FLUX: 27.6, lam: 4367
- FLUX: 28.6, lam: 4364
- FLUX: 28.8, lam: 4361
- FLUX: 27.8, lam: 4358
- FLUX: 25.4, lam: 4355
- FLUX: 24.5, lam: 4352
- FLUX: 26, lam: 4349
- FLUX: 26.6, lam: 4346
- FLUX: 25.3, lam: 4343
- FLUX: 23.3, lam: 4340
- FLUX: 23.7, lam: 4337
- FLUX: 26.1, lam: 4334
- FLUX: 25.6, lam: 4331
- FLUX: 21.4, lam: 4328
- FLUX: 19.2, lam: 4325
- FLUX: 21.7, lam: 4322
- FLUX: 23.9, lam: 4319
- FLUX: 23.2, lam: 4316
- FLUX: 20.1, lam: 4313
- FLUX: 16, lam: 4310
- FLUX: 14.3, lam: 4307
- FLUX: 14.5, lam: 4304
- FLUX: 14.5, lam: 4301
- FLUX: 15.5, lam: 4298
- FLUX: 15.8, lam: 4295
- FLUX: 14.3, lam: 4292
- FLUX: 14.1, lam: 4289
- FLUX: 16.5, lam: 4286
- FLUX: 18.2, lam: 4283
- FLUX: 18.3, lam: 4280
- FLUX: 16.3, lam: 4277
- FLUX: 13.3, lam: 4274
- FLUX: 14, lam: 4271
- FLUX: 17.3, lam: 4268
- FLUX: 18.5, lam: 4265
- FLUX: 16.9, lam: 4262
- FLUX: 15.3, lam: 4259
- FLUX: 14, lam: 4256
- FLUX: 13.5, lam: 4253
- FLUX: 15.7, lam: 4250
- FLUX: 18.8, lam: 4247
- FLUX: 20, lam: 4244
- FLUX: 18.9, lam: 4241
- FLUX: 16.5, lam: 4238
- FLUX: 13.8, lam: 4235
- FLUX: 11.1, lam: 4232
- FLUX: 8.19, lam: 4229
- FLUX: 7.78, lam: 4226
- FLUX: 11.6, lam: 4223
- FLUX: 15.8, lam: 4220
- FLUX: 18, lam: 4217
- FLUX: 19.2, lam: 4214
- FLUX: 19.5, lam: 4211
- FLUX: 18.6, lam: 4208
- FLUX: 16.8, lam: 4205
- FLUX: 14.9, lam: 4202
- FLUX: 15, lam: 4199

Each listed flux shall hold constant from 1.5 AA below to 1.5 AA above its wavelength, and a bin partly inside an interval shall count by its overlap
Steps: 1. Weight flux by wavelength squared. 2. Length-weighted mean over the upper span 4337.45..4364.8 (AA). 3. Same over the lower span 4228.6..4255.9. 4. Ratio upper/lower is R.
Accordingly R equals 1.8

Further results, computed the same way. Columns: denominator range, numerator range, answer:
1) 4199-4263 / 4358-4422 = 1.73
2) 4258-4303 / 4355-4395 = 1.62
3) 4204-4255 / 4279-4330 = 1.19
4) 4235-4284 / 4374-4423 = 1.55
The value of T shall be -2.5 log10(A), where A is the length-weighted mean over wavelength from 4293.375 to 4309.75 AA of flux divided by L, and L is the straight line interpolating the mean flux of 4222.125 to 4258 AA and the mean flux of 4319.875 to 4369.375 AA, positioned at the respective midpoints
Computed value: 0.34 mag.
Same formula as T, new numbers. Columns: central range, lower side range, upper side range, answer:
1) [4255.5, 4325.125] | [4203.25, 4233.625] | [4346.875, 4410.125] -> 0.139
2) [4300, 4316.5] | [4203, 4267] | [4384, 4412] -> 0.161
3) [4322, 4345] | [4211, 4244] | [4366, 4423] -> -0.133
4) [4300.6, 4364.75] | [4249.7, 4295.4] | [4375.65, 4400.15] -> -0.140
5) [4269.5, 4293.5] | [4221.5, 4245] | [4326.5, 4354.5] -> 0.181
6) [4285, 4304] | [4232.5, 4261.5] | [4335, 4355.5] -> 0.331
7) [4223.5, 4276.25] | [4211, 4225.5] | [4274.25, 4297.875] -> 0.077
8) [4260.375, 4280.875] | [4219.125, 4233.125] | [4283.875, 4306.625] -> -0.206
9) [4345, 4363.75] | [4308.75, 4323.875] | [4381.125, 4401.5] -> -0.171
